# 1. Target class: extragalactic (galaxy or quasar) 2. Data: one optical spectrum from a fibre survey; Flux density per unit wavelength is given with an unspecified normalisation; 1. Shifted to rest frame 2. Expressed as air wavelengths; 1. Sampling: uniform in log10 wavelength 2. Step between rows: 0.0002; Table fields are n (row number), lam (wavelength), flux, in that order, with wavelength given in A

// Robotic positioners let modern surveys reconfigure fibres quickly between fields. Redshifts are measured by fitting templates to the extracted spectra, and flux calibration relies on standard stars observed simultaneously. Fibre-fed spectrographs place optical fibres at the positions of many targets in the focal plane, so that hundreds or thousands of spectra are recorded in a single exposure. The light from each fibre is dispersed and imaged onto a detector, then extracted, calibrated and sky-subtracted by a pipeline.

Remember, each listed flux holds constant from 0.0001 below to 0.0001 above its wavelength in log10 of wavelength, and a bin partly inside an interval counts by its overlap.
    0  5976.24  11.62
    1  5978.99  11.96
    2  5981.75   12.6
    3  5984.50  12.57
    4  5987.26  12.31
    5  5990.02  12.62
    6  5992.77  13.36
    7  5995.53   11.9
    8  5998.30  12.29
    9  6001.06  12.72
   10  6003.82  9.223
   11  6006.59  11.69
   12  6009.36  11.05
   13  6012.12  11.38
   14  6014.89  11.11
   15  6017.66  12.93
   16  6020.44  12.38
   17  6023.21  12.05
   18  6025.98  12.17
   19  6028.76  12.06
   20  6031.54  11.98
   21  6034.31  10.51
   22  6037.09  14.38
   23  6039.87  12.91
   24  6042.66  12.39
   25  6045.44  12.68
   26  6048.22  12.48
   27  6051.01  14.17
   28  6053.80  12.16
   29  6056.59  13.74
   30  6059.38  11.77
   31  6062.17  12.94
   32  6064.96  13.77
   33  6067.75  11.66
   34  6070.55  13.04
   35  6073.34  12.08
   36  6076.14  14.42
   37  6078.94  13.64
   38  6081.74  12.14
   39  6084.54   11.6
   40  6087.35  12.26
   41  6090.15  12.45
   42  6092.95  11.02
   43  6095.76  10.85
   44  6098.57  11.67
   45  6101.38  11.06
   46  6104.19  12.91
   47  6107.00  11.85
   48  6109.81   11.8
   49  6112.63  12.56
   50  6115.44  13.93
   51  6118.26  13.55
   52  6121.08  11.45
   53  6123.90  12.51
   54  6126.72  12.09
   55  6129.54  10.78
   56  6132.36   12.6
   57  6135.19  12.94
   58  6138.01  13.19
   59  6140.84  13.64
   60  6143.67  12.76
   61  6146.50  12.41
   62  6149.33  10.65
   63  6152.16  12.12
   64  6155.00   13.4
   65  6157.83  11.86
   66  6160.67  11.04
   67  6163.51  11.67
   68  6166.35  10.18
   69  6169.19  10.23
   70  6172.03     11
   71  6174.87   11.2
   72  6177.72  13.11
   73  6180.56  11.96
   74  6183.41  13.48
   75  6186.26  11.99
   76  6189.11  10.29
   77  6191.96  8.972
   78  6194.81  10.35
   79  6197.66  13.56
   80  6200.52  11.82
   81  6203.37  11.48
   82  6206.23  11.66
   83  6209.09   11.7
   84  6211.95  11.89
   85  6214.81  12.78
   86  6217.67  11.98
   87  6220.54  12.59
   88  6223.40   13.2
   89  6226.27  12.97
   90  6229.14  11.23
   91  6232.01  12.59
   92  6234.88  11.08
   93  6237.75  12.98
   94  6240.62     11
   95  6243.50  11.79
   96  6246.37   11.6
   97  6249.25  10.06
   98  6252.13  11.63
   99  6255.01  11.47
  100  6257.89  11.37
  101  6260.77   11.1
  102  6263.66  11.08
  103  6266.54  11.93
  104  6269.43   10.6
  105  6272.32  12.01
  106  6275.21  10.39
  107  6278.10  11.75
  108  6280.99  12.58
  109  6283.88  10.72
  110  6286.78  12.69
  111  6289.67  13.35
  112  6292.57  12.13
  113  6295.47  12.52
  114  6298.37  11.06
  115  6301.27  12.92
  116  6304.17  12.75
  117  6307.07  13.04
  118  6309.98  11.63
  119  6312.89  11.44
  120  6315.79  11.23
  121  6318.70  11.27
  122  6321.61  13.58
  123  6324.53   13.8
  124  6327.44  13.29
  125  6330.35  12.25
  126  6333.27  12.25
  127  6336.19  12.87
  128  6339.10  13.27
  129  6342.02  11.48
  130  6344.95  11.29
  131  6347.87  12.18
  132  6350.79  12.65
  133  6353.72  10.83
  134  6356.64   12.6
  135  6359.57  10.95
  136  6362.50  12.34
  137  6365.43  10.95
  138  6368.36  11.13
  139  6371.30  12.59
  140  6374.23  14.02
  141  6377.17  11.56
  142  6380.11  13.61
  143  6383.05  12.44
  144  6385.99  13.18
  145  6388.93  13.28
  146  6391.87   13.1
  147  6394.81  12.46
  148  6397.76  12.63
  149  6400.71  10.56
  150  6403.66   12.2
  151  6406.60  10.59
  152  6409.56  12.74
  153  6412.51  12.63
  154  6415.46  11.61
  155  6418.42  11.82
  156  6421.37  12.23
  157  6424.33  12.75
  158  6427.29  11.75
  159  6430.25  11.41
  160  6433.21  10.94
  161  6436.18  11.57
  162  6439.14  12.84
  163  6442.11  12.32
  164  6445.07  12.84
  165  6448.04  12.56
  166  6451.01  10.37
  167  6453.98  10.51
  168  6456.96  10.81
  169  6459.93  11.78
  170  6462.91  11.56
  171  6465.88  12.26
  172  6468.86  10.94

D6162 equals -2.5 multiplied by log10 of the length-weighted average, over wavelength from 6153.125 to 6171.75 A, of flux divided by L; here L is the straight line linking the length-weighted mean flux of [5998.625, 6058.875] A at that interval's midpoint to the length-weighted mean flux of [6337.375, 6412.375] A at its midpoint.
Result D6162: 0.07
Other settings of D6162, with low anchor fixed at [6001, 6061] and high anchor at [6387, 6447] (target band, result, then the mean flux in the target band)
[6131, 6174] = 0.017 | 12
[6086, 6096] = 0.038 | 11.7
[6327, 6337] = -0.039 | 12.6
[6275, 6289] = 0.028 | 11.8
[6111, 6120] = -0.092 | 13.2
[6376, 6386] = -0.046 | 12.7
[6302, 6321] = 0.012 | 12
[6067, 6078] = -0.064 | 12.9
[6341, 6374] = 0.029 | 11.8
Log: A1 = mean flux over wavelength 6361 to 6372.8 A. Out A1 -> 11.8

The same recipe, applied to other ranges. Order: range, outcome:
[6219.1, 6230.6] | 12.5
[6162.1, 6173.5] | 10.8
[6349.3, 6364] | 11.9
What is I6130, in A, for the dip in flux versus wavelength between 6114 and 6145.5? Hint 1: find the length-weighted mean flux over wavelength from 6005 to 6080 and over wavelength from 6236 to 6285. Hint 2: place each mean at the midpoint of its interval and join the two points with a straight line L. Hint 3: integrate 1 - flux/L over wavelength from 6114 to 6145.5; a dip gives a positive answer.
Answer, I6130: -1.6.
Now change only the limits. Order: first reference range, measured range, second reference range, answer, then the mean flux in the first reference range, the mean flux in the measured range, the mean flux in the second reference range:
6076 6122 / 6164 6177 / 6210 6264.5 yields 1.3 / 12.3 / 10.9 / 11.8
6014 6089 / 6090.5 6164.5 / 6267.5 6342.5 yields 1.7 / 12.6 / 12.2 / 12.2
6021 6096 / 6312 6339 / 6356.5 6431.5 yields -0.5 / 12.5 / 12.5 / 12.2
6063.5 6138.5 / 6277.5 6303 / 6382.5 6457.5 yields -0.1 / 12.4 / 12.2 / 12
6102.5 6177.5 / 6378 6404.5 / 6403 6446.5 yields -1.2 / 12.1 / 12.6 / 12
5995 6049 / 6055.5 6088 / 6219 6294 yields -2.2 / 12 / 12.8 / 11.8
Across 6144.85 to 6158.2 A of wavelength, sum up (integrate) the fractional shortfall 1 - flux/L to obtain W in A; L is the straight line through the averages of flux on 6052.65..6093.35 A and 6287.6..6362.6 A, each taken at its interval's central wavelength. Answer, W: 0.4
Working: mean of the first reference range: 12.6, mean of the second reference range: 12.3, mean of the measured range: 12.1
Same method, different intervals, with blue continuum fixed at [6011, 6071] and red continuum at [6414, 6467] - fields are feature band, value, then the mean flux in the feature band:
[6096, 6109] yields 0.62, 11.8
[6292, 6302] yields -0.07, 12.1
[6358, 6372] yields 0.42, 11.5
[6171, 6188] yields 0.16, 12.1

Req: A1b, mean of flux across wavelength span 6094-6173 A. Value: 12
